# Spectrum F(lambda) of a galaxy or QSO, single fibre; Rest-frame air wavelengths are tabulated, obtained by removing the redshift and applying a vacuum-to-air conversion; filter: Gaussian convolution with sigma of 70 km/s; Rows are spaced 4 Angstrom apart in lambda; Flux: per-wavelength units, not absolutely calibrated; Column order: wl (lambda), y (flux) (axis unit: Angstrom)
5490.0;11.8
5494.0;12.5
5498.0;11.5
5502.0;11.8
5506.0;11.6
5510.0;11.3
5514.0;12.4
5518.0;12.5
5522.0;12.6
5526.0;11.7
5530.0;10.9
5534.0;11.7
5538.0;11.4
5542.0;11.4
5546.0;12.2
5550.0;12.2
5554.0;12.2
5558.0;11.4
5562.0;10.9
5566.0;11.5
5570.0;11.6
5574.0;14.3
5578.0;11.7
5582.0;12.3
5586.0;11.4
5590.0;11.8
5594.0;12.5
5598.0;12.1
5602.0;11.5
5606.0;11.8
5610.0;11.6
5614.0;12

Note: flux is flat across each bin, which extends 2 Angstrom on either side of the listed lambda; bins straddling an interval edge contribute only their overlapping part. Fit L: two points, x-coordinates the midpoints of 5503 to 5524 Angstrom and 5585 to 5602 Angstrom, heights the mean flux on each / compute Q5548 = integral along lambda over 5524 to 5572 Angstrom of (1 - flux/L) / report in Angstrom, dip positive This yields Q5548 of 1.66 Angstrom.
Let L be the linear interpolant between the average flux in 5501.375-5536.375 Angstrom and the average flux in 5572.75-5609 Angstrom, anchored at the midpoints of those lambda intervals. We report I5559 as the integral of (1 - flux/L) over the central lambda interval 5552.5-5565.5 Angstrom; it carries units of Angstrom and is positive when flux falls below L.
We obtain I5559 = 0.5 Angstrom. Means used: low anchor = 11.8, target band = 11.5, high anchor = 12.1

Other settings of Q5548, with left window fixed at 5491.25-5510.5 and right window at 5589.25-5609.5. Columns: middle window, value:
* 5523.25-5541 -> 0.5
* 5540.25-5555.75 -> -0.2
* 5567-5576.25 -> -0.7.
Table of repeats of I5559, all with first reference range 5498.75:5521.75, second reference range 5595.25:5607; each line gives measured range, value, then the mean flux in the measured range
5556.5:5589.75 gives -0.04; 11.9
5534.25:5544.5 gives 0.37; 11.5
